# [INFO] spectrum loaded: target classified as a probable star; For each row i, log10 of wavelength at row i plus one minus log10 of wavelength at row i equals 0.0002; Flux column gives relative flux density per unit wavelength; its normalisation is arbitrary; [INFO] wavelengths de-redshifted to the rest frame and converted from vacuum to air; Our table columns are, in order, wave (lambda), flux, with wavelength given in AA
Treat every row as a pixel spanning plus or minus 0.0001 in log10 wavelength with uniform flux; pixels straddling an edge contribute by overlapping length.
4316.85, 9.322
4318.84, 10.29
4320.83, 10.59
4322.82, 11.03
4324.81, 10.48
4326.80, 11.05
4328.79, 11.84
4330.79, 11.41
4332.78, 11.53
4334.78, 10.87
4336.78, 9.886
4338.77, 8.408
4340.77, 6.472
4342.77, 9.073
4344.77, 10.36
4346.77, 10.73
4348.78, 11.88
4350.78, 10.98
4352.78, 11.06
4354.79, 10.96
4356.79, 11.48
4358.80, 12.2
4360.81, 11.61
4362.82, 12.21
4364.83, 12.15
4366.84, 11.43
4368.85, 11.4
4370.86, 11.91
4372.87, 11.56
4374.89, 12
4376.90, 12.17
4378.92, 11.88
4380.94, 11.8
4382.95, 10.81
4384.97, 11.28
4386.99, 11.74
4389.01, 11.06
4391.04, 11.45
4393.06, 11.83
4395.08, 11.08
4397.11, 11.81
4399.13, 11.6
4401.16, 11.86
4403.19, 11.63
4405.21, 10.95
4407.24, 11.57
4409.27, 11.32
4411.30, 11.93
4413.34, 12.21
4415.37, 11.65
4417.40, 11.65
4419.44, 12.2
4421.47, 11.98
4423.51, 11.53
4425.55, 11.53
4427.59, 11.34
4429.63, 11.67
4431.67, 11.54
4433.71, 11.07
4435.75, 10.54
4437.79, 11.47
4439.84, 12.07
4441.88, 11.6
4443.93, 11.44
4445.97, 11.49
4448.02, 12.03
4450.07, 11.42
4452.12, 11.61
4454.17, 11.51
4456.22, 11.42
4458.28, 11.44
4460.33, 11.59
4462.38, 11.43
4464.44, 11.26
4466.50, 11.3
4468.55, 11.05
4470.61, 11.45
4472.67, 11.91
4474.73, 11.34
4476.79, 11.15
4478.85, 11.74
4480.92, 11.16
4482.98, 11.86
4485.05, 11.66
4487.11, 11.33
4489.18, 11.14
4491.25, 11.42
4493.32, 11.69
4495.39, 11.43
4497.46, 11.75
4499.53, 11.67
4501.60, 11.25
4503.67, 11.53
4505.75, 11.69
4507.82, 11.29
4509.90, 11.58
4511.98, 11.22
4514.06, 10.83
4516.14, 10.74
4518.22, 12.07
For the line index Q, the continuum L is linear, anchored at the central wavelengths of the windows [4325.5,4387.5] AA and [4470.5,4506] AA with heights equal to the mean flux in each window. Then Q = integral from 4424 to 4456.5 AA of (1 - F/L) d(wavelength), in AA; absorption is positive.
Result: -0.4 AA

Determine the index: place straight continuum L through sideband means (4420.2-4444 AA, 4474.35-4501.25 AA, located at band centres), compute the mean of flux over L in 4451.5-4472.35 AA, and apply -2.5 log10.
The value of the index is 0.01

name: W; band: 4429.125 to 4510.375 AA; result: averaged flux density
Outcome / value 11.5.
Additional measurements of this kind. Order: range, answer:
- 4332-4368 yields 10.7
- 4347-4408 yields 11.6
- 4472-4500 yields 11.5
